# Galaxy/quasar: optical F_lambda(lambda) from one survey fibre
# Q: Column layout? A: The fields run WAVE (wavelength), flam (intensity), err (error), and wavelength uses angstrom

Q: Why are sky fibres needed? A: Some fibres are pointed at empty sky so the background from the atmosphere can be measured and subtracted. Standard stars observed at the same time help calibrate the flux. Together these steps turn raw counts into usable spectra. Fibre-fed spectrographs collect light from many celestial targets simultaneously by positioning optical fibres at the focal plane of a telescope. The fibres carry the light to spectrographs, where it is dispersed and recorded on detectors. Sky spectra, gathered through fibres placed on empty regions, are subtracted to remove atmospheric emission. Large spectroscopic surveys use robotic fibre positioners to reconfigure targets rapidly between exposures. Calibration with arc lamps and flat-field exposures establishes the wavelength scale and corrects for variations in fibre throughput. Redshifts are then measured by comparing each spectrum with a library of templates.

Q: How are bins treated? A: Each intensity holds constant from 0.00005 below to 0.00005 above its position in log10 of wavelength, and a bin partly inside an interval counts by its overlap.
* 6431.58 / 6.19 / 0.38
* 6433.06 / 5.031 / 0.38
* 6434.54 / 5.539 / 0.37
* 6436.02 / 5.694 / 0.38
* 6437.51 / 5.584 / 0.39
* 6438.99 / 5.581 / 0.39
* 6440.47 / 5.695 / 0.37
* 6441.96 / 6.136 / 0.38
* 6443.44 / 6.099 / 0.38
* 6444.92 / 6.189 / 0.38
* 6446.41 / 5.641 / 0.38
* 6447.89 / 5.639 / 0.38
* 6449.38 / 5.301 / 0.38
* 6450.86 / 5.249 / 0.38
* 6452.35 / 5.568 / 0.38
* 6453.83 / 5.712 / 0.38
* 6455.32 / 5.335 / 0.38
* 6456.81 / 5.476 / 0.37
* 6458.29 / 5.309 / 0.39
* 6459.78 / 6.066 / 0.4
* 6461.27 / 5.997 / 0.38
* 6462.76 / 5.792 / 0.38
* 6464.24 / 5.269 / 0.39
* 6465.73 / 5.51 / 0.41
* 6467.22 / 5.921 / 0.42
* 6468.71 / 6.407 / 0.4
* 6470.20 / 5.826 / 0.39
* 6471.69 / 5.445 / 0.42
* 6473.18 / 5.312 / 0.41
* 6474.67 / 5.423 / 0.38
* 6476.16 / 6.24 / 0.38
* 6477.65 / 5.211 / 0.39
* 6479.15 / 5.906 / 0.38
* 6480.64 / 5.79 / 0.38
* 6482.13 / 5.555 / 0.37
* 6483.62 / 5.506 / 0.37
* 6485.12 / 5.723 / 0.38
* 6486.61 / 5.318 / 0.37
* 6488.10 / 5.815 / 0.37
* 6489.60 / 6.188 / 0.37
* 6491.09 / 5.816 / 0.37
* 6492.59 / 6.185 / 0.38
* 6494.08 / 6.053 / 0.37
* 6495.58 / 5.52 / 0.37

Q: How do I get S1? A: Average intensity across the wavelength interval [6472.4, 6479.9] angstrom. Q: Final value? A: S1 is 5.62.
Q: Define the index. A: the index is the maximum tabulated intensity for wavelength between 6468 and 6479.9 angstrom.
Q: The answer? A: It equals 6.407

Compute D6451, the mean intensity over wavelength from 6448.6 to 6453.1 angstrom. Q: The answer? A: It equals 5.38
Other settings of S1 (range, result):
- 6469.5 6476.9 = 5.65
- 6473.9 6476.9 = 5.83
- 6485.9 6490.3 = 5.77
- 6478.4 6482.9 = 5.75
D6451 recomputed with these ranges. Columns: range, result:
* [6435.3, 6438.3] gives 5.63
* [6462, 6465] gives 5.54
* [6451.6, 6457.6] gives 5.52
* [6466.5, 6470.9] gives 6.05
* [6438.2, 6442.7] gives 5.8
